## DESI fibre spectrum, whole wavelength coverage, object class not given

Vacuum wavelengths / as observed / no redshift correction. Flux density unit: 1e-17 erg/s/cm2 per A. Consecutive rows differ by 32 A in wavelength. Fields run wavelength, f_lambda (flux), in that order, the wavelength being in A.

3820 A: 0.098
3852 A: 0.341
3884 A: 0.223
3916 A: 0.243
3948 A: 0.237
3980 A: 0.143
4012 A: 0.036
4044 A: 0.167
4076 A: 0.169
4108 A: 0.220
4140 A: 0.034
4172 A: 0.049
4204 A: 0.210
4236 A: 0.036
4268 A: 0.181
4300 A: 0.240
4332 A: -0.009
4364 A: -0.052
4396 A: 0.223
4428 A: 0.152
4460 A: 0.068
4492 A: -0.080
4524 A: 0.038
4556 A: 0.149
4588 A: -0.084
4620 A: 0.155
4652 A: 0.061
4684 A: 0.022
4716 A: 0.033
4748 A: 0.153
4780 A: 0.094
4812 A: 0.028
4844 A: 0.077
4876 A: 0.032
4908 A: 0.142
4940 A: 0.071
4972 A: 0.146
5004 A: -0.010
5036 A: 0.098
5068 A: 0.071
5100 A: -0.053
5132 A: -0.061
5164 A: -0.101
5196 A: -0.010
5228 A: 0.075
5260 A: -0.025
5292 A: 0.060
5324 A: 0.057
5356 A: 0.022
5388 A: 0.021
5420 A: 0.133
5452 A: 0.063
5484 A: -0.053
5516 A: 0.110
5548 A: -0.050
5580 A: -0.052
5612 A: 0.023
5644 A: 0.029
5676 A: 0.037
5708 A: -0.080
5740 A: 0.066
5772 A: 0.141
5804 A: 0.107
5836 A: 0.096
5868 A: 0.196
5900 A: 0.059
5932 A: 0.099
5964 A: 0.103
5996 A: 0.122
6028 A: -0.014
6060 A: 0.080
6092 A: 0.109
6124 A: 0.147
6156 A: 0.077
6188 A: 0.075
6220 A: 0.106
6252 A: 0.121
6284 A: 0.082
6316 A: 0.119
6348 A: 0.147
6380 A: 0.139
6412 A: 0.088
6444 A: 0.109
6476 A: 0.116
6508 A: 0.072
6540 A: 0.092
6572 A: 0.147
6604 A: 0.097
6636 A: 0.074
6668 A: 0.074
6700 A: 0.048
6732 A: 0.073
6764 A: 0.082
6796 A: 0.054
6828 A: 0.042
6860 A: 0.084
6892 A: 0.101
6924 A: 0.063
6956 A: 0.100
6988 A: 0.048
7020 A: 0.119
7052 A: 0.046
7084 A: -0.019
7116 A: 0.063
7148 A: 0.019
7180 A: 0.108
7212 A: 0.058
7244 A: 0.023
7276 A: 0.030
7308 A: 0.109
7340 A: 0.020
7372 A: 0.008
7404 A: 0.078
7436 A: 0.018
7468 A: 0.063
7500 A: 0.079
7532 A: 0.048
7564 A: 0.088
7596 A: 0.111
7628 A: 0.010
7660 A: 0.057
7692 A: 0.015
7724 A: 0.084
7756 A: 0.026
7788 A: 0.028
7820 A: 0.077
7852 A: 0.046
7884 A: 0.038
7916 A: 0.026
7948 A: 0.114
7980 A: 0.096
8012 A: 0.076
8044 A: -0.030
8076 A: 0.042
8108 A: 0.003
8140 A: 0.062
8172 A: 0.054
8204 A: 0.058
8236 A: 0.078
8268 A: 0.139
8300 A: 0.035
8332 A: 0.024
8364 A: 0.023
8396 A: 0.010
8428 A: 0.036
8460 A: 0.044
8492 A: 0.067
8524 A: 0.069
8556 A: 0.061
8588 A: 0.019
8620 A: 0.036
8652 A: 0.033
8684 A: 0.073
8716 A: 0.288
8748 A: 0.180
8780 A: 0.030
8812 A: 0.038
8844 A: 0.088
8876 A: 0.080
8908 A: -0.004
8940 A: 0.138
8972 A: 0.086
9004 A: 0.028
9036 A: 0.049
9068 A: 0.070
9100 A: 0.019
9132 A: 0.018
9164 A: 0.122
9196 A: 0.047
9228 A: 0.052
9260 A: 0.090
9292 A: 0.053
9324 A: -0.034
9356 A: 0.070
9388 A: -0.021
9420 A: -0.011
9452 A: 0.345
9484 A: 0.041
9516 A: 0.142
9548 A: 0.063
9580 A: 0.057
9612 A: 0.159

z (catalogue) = 1.34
